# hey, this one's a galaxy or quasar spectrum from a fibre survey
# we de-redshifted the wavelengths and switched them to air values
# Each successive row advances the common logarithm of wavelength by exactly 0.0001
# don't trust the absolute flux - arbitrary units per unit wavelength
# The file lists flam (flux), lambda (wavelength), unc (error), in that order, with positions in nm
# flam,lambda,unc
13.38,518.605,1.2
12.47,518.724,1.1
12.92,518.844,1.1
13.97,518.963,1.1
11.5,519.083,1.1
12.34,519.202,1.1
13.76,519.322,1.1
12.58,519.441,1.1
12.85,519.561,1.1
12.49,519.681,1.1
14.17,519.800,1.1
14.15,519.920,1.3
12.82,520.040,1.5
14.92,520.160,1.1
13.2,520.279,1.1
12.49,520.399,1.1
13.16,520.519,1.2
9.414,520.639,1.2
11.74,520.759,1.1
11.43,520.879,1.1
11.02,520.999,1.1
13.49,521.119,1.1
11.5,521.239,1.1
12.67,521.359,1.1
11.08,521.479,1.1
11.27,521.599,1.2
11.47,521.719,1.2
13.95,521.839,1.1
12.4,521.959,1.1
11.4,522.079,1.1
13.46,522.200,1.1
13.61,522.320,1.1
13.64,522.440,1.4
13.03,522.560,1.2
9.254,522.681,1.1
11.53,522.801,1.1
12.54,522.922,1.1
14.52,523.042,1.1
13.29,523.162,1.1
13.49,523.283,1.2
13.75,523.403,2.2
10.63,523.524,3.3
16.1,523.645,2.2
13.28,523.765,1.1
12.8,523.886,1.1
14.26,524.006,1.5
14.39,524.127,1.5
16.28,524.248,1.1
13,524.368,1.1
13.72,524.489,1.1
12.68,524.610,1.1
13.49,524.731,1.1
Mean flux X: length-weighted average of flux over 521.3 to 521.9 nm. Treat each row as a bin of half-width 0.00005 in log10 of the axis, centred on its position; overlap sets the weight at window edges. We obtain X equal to 12.1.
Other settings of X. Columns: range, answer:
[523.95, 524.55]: 14.3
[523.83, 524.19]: 13.8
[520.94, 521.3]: 12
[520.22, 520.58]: 12.9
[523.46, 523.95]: 13.2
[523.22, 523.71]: 13.5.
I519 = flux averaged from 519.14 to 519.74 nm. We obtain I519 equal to 12.8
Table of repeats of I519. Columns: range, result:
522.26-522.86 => 12.2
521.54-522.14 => 12.1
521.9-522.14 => 11.9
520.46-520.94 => 11.4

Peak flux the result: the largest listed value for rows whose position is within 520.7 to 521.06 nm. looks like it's 11.74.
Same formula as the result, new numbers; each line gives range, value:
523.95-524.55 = 16.28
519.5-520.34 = 14.92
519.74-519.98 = 14.17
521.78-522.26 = 13.95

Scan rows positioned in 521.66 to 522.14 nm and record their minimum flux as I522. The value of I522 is 11.4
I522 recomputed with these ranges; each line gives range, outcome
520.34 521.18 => 9.414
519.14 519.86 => 12.34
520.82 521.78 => 11.02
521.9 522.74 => 9.254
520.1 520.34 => 13.2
